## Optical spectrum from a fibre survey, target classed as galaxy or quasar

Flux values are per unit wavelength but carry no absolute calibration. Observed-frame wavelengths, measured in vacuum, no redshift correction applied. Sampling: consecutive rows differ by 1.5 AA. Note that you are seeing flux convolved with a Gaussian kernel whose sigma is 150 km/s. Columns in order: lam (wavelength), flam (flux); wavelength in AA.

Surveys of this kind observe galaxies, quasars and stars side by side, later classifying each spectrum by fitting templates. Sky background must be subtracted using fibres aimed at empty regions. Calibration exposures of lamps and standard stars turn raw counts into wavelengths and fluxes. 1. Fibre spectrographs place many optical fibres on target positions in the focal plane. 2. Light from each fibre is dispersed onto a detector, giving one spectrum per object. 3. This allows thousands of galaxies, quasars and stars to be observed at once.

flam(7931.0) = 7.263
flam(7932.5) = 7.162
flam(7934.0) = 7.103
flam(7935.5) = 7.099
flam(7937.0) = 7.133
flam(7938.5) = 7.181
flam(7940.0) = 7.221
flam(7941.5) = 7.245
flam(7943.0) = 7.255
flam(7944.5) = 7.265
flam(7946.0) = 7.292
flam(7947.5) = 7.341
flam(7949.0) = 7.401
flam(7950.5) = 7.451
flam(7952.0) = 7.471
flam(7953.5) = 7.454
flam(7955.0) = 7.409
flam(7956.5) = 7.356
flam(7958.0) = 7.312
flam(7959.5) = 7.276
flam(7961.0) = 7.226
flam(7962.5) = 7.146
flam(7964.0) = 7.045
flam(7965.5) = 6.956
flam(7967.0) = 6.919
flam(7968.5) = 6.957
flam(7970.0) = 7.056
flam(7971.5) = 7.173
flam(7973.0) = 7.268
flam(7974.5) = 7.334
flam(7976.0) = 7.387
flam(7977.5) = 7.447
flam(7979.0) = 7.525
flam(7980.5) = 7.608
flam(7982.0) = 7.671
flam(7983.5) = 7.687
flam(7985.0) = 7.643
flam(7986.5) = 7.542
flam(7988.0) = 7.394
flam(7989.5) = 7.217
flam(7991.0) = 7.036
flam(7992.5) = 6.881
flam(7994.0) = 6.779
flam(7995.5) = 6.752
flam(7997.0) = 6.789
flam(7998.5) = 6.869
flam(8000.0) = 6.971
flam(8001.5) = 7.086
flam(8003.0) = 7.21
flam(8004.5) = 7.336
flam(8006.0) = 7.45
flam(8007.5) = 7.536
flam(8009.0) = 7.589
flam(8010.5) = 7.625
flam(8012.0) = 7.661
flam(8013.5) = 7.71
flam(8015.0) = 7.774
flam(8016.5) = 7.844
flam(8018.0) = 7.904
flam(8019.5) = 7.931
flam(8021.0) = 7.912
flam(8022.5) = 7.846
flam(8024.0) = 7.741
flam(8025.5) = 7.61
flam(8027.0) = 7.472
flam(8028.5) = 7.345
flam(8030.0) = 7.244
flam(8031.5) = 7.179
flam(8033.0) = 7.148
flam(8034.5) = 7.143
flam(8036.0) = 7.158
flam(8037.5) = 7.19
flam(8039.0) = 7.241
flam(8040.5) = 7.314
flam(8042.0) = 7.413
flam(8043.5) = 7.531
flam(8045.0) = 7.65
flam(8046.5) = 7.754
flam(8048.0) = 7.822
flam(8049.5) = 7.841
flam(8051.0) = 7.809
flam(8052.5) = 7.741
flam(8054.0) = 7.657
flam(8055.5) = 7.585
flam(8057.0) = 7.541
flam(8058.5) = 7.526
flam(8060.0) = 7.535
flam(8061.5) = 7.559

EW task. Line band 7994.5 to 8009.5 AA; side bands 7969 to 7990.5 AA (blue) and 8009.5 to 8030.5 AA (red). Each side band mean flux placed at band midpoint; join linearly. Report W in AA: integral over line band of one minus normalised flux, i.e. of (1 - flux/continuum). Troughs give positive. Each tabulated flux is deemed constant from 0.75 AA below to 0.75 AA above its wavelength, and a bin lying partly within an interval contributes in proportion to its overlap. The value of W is 0.8 AA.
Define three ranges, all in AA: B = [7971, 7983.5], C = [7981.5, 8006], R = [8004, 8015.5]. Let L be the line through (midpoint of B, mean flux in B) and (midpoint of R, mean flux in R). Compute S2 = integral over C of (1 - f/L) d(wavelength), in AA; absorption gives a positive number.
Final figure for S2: 1.09 AA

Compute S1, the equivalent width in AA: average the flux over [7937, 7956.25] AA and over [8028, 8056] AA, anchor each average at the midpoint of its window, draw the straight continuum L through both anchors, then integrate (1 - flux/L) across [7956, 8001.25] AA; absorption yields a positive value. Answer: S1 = 1.0 AA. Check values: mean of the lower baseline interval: 7.33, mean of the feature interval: 7.21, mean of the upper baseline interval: 7.46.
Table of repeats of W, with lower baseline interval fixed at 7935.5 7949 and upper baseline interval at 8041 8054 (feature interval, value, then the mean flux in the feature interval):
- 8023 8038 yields 0.6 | 7.33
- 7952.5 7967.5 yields 0.2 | 7.22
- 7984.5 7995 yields 0.4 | 7.19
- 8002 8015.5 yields 0.0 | 7.53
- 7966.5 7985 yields 0.1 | 7.35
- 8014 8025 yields -0.4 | 7.84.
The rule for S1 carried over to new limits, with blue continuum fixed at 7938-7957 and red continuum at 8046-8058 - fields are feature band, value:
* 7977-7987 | -0.2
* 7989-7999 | 0.8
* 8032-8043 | 0.6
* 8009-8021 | -0.3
